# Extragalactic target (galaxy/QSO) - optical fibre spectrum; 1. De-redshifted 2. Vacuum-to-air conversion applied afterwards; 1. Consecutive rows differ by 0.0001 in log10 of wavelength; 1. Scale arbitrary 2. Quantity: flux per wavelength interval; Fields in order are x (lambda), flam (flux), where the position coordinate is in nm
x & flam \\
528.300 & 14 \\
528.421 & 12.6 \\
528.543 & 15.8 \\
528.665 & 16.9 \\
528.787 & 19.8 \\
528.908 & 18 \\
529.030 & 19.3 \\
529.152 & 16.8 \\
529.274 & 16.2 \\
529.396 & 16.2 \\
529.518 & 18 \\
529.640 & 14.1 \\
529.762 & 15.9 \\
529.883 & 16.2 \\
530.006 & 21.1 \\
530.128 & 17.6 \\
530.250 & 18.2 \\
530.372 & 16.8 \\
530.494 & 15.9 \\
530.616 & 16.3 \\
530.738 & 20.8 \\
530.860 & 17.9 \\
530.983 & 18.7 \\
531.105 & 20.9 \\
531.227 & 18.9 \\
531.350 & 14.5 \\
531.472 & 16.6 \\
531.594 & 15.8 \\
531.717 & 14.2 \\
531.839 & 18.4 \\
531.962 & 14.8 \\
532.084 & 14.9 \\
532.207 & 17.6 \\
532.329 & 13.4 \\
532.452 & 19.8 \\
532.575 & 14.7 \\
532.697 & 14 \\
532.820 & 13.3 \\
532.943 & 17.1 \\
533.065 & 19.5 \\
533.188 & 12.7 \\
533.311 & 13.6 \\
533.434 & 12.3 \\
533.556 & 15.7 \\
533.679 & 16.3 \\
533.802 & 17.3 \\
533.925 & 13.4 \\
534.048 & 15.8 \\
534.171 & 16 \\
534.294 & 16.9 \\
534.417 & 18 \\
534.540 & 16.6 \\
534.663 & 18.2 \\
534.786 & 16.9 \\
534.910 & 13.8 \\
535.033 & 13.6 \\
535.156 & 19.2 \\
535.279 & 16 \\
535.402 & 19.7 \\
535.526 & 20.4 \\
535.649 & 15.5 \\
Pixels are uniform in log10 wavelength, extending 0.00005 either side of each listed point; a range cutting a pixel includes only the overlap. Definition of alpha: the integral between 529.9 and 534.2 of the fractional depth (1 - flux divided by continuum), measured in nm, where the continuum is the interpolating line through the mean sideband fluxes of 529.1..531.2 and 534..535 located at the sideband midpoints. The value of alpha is 0.16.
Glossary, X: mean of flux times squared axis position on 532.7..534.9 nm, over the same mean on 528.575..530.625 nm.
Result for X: 0.9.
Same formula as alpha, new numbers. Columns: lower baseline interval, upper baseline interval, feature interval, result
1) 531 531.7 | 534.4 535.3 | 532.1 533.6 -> 0.14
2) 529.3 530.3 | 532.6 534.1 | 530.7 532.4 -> -0.08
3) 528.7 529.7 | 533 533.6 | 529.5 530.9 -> -0.06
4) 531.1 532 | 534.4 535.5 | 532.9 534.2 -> 0.11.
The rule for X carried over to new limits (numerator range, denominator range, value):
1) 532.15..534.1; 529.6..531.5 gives 0.88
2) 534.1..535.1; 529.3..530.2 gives 0.97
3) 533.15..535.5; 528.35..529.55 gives 0.97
